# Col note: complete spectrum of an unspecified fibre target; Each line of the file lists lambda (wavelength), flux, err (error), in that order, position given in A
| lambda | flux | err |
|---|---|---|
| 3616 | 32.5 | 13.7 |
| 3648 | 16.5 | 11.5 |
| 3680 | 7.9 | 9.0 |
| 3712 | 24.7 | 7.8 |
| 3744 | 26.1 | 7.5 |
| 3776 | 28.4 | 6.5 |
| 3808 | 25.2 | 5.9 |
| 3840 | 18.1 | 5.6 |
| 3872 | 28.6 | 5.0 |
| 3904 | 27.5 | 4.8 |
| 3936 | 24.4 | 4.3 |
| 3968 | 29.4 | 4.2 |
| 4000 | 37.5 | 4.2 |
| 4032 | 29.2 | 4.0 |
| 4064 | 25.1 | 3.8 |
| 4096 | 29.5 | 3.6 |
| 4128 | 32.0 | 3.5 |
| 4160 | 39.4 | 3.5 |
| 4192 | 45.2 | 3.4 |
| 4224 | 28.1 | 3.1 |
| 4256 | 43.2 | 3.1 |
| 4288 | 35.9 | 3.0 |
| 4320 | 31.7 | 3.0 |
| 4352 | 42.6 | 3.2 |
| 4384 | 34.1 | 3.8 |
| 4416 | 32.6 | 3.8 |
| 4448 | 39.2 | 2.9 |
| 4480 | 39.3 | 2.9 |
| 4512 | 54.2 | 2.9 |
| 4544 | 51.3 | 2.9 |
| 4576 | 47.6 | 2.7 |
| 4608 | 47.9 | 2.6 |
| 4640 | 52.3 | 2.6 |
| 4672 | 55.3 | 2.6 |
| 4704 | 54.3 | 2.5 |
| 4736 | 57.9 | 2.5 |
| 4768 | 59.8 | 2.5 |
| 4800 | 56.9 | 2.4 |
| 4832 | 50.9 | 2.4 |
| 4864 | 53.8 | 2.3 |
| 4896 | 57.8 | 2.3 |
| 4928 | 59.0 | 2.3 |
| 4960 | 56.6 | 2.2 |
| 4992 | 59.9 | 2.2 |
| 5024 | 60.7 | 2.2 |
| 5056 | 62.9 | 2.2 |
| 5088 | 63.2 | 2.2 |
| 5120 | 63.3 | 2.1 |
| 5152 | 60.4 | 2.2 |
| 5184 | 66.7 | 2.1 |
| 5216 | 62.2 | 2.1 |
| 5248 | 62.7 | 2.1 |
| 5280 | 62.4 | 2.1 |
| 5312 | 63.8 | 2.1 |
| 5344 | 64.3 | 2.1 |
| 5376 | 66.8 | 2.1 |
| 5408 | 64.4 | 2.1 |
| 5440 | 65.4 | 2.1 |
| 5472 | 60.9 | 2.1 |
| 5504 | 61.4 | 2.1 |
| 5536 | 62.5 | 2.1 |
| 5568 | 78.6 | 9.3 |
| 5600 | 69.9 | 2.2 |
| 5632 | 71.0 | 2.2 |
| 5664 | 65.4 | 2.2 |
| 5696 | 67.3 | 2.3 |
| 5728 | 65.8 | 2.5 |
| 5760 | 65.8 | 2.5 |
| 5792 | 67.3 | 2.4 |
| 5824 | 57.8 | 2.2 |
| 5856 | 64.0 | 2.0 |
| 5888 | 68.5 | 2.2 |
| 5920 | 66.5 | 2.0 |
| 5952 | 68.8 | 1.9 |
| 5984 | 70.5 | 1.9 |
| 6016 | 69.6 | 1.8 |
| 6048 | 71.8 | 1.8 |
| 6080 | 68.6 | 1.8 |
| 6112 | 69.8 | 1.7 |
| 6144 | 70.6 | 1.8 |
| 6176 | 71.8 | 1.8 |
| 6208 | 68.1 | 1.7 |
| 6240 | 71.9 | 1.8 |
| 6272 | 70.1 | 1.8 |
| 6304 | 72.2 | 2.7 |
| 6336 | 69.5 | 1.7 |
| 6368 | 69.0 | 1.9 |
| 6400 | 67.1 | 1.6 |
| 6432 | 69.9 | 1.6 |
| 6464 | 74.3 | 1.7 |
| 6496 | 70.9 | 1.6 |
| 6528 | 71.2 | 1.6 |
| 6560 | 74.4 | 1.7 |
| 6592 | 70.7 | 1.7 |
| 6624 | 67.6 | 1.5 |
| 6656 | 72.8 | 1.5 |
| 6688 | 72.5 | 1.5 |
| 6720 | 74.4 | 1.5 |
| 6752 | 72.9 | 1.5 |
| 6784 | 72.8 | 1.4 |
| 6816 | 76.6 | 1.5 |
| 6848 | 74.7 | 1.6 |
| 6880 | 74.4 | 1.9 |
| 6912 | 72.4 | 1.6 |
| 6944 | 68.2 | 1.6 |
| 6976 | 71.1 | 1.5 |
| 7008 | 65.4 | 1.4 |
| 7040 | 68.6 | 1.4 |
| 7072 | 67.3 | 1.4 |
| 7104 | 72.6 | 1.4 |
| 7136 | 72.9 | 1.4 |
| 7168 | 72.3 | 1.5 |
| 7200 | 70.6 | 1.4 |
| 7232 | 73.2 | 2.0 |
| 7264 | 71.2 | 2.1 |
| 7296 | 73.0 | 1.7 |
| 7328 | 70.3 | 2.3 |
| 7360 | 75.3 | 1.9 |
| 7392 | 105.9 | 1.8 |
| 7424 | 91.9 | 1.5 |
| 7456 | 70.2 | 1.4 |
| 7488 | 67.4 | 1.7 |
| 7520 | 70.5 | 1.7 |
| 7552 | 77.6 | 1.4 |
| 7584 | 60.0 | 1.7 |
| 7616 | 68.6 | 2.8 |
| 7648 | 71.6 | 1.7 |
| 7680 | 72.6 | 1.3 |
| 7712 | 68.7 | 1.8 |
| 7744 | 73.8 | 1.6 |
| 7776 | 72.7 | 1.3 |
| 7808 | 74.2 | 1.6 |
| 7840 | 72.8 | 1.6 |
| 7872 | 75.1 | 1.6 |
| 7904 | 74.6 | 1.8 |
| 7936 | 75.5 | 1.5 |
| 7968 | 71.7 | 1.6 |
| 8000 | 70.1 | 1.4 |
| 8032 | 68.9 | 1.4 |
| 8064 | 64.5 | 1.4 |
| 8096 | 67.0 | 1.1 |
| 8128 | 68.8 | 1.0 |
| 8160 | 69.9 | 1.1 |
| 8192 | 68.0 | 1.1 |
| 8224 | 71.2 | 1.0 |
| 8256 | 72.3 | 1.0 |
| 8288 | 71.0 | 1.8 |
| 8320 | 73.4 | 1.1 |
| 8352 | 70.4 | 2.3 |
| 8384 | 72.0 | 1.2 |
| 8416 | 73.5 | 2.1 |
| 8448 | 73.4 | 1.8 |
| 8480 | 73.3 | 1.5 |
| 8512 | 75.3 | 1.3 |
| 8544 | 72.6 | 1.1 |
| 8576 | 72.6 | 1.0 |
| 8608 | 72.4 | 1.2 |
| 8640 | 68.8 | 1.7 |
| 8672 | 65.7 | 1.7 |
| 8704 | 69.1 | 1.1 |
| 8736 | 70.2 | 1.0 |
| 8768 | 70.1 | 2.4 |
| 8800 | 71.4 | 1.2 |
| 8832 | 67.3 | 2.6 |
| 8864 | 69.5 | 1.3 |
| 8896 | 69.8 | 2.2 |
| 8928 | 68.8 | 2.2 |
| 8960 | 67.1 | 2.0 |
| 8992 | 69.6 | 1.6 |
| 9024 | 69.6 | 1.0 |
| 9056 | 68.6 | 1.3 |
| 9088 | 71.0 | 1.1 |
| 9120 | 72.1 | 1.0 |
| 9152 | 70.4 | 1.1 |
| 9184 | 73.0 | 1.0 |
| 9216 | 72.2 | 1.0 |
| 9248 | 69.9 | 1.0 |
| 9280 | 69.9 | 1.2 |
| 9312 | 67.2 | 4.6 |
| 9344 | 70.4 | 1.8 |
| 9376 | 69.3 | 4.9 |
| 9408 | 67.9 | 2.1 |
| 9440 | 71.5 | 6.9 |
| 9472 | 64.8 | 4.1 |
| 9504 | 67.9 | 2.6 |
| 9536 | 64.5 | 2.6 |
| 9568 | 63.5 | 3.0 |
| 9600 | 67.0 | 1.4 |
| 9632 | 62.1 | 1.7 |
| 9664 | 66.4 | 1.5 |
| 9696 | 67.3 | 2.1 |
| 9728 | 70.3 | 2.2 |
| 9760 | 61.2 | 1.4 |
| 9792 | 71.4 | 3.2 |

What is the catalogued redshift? 0.13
